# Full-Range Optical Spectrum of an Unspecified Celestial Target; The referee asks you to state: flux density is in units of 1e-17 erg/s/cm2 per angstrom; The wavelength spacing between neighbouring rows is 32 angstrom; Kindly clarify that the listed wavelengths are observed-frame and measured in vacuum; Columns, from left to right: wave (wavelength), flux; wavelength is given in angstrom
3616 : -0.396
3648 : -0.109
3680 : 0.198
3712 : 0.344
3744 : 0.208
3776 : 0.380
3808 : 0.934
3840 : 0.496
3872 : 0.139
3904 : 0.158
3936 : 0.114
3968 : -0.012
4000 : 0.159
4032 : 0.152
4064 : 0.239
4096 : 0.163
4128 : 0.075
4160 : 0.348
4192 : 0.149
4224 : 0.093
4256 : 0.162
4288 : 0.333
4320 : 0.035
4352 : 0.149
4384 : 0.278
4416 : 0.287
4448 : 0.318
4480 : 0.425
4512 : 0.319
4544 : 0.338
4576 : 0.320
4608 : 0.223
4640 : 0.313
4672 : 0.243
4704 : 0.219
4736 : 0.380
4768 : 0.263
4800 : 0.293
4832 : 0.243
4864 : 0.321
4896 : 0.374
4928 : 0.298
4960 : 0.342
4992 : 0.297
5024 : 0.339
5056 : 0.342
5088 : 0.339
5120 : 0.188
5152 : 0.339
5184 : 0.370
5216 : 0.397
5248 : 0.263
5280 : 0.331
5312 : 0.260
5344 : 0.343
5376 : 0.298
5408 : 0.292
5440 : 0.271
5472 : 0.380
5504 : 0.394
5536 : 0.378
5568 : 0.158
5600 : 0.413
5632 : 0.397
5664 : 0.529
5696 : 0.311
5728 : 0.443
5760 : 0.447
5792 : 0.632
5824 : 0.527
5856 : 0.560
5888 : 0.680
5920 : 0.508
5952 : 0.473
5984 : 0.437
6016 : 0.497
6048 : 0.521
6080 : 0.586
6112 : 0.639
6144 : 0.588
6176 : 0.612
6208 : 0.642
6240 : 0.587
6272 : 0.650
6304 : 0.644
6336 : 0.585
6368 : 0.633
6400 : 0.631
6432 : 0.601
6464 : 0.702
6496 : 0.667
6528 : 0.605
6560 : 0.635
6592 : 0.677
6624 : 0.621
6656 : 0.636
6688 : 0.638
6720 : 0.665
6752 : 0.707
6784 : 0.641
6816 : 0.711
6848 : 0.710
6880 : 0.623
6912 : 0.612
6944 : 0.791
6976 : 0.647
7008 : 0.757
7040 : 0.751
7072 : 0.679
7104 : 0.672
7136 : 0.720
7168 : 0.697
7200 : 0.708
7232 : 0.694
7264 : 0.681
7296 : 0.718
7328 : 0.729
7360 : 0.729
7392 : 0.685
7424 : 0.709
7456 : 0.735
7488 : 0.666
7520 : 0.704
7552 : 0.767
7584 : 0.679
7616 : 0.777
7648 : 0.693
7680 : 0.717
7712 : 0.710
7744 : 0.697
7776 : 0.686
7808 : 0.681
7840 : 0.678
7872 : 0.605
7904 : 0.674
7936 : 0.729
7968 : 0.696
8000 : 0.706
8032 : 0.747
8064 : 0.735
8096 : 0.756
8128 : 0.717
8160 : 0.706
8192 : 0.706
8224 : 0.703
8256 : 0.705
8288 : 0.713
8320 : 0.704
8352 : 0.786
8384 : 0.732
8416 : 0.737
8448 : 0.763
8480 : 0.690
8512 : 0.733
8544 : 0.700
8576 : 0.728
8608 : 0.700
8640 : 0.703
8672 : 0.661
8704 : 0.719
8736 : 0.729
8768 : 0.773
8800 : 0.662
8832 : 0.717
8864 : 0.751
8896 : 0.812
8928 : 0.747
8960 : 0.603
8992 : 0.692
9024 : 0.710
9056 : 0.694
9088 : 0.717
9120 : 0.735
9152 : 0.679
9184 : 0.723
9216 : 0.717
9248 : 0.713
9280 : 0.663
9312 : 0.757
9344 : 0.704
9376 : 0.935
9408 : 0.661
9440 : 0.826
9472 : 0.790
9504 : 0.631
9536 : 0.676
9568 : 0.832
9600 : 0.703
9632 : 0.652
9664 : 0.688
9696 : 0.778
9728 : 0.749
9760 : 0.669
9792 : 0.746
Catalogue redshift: 0.519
